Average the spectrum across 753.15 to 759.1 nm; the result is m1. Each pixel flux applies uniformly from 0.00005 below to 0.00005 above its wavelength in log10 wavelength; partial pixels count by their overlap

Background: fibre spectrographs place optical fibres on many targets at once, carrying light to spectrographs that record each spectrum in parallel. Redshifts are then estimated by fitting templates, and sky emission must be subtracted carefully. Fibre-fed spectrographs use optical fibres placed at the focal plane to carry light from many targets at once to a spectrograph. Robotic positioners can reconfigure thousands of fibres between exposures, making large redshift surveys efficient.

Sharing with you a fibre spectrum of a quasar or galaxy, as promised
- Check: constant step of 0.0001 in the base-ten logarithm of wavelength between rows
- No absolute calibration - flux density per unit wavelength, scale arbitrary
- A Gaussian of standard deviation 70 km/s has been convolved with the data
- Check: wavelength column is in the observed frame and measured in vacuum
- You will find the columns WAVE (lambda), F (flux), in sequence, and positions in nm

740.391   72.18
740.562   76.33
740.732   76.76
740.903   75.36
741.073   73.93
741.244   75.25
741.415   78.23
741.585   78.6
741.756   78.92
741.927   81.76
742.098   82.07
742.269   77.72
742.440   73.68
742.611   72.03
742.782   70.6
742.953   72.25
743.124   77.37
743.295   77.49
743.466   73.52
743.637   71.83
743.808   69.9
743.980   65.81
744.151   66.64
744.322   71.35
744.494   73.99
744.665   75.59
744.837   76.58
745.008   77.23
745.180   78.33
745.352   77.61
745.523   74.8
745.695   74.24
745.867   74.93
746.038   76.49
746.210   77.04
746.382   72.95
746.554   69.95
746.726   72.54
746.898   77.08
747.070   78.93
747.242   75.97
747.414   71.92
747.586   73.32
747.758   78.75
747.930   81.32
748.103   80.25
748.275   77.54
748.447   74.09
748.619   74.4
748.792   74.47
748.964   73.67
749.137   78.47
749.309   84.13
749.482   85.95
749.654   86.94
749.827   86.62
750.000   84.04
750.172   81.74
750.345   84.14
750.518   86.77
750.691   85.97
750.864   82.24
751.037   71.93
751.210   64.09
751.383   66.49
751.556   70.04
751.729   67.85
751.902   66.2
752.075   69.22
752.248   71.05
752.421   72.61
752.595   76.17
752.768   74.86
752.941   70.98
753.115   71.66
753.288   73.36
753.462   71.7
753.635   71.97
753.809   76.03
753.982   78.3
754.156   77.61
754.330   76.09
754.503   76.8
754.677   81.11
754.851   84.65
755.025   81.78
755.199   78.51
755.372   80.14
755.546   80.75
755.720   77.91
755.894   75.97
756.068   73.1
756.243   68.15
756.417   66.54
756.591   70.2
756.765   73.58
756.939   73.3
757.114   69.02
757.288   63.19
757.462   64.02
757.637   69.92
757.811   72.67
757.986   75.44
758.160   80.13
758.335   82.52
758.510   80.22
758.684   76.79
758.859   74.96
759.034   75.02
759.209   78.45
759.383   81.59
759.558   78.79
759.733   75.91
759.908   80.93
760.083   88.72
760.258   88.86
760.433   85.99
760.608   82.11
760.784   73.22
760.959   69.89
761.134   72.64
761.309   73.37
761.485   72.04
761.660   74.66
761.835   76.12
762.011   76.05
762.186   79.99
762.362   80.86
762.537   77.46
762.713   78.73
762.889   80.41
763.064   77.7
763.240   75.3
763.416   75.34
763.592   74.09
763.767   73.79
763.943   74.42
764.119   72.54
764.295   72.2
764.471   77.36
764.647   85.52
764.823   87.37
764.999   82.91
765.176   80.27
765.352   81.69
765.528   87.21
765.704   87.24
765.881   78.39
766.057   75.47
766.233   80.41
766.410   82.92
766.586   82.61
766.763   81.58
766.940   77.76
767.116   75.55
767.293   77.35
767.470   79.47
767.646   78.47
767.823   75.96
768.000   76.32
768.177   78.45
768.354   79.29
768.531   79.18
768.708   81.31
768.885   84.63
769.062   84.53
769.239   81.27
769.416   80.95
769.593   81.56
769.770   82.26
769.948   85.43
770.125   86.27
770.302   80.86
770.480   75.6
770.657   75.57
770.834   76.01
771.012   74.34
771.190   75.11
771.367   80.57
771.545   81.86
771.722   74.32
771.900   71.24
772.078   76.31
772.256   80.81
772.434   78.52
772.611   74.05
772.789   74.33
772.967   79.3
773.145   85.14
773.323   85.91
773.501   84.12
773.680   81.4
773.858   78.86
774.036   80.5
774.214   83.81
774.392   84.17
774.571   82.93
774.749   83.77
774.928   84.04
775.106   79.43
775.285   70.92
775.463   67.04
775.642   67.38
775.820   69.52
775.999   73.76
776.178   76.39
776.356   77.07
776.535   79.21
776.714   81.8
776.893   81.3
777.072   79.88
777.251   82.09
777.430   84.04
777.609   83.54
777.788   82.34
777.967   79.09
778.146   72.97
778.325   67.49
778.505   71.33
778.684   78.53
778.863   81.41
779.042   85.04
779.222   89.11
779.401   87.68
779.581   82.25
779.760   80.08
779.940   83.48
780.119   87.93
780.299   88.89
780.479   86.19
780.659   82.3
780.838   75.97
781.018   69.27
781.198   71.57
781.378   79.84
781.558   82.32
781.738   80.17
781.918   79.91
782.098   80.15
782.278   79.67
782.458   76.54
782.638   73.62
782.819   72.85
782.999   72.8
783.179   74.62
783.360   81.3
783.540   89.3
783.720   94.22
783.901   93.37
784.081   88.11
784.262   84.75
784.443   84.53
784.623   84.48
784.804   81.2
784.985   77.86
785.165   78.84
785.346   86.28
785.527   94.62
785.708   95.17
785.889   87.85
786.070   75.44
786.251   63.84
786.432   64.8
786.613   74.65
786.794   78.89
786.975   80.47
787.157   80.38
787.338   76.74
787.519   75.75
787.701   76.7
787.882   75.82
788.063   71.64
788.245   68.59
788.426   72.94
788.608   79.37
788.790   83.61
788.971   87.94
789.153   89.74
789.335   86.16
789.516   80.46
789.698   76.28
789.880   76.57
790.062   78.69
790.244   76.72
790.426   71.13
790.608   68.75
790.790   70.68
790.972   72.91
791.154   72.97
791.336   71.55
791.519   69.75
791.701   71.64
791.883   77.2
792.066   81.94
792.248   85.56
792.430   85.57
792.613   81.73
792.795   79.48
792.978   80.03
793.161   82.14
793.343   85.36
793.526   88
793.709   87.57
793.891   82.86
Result 75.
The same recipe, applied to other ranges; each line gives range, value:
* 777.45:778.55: 76.8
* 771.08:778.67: 78.3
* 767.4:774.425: 79.7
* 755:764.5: 76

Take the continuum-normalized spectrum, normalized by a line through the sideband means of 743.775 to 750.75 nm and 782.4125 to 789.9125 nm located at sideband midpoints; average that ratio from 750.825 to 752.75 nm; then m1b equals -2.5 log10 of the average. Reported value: 0.10 mag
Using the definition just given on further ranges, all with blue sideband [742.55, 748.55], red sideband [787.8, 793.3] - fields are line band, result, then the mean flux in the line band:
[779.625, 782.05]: -0.05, 80.6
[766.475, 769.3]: -0.05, 79.6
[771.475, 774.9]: -0.05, 80.1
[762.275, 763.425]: -0.03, 78.1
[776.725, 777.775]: -0.07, 82.1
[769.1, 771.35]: -0.05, 79.8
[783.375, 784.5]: -0.15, 88.7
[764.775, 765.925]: -0.10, 83.6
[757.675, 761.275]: -0.04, 78.6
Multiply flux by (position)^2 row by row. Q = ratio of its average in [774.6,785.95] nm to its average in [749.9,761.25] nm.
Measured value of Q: 1.1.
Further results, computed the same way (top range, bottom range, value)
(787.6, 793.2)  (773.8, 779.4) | 1.02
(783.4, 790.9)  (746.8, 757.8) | 1.16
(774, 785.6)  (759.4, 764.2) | 1.09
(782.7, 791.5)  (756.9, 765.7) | 1.09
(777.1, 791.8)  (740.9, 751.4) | 1.15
